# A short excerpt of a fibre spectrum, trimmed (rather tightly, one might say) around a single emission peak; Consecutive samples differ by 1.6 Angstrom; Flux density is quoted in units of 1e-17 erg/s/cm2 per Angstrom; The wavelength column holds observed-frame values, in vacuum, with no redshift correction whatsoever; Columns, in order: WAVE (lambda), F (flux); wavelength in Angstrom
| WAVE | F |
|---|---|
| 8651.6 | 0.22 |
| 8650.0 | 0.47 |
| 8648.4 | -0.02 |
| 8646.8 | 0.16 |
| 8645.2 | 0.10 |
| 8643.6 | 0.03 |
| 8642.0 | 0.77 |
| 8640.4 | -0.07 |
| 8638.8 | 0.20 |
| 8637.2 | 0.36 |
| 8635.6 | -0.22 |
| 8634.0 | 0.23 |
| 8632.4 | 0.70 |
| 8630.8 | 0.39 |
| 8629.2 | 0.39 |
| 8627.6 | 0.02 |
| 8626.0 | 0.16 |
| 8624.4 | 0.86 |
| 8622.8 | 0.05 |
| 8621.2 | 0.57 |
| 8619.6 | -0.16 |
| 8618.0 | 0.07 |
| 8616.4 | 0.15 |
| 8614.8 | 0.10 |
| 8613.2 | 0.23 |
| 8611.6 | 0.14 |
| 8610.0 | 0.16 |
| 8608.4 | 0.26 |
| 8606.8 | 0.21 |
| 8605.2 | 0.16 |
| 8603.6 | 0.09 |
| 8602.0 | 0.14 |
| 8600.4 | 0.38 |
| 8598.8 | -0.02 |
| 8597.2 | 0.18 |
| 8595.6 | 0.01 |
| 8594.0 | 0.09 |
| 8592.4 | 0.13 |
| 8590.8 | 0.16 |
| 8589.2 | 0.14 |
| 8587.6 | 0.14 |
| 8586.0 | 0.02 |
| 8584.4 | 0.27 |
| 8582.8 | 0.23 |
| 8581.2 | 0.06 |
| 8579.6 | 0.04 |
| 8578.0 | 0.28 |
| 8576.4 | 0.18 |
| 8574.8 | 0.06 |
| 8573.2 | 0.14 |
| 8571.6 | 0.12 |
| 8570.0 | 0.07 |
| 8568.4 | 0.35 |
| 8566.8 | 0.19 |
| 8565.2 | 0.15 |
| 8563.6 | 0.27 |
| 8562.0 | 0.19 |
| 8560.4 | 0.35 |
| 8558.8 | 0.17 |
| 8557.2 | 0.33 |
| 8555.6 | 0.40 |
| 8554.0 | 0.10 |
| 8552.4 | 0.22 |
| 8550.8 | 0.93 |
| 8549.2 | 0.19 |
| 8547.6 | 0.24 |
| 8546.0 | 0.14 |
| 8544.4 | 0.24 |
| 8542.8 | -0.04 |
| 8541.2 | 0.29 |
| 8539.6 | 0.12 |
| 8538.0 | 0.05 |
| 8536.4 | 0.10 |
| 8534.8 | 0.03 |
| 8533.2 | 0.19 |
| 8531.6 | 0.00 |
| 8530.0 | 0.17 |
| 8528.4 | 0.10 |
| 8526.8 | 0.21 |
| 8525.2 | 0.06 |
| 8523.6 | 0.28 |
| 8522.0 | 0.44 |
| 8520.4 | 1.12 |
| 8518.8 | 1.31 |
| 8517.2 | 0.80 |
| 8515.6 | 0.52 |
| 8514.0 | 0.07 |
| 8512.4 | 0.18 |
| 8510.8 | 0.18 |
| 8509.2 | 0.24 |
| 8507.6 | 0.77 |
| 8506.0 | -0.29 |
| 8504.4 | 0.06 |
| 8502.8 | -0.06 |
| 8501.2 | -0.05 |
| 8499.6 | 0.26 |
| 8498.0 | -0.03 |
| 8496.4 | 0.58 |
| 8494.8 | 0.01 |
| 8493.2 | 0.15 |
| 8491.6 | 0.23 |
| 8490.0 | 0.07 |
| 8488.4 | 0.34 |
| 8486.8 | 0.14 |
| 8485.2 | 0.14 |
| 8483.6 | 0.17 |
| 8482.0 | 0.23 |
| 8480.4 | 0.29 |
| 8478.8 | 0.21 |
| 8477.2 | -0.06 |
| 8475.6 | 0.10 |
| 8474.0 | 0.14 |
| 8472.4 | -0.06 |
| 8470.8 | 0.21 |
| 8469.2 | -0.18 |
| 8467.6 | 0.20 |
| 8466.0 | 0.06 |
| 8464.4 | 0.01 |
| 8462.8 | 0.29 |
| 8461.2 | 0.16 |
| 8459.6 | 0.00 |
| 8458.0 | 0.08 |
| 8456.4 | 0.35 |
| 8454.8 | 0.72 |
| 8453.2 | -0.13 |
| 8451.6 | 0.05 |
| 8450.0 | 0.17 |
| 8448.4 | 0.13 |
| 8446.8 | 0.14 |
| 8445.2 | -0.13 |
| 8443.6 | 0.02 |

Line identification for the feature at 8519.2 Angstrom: H-gamma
